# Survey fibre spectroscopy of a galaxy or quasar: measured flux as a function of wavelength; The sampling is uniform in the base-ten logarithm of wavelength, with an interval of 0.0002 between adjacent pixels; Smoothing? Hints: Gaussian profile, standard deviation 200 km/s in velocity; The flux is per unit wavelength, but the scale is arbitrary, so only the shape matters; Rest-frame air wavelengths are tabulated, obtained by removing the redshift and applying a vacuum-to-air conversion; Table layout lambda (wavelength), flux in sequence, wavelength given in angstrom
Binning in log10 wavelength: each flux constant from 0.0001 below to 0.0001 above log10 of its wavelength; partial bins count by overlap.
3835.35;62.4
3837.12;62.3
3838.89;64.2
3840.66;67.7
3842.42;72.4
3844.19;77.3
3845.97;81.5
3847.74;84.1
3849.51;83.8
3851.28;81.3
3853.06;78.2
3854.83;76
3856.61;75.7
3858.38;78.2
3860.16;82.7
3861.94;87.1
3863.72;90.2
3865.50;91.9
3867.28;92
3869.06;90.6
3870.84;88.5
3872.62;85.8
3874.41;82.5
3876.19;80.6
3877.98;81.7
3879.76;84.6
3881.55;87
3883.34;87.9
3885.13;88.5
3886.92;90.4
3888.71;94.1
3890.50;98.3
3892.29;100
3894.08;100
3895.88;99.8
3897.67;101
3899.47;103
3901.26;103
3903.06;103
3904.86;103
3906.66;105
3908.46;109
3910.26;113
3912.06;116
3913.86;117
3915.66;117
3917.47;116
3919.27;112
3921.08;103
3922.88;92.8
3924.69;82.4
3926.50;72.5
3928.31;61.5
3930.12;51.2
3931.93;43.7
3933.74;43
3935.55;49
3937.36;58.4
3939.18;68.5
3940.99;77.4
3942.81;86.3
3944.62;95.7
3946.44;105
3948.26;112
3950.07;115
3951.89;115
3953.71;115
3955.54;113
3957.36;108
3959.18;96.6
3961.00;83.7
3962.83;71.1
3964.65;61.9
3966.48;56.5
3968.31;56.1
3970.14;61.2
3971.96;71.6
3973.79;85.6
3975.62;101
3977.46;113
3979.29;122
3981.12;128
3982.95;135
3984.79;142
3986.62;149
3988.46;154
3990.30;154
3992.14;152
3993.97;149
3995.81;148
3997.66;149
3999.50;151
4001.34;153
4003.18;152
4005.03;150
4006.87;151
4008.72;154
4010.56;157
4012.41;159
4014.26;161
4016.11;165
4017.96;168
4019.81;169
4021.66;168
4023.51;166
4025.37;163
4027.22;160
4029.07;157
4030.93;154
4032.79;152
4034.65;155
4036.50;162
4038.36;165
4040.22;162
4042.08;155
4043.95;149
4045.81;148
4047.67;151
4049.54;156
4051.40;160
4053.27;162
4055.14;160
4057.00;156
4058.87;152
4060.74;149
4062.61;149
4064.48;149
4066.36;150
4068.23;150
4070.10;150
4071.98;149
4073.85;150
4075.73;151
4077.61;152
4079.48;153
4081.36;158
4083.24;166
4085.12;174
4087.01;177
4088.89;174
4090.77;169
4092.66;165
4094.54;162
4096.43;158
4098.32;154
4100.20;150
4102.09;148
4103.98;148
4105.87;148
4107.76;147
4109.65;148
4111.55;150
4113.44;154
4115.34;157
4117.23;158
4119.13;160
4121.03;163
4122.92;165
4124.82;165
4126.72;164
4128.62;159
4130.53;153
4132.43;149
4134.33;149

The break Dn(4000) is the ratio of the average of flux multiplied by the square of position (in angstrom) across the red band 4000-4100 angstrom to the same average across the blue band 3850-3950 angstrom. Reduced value 1.91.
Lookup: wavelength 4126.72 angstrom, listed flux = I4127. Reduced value 164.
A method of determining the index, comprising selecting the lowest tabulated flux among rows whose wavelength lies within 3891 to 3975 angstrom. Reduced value 43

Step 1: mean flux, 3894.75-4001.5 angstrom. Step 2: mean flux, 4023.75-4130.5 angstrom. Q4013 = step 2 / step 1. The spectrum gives 1.54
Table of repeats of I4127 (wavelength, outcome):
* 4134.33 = 149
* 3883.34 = 87.9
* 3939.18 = 68.5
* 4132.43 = 149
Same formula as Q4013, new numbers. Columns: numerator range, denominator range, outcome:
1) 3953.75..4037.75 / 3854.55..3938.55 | 1.49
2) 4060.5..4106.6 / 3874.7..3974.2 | 1.75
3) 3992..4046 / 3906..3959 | 1.70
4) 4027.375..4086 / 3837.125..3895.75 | 1.84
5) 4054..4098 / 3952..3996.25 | 1.44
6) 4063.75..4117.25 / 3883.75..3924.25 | 1.51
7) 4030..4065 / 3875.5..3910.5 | 1.61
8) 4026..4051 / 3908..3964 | 1.72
